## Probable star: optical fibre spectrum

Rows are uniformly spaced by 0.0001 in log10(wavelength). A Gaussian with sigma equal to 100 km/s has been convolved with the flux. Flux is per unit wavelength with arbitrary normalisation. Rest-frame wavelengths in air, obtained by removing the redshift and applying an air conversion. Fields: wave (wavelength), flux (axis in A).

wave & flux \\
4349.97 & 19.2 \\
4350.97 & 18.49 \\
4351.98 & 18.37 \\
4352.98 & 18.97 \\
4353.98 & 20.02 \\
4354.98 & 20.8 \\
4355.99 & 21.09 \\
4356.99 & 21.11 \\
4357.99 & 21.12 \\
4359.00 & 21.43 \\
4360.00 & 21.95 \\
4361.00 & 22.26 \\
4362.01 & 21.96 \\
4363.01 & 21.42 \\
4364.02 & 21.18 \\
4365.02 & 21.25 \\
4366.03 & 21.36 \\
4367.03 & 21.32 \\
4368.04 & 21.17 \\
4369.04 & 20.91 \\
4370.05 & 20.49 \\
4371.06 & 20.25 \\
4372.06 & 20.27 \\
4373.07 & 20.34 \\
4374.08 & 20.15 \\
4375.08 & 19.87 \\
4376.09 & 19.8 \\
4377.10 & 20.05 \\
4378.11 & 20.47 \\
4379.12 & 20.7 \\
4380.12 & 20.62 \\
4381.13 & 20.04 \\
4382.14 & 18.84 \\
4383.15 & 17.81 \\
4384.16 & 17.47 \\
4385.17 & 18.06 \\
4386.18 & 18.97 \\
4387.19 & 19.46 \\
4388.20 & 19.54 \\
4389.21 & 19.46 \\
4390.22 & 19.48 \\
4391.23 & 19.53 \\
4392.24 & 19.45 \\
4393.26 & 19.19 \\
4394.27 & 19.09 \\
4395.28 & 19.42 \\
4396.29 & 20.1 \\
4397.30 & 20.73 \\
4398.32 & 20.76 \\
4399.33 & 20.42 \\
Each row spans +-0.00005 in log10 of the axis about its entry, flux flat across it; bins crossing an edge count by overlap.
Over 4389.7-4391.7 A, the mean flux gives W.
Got 19.5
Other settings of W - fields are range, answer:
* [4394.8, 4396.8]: 19.8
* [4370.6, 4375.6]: 20.2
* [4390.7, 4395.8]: 19.3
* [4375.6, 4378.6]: 20.1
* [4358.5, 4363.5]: 21.8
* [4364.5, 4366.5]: 21.3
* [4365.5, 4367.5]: 21.3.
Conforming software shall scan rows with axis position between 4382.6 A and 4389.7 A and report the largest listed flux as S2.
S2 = 19.54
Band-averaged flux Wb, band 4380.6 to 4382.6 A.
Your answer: 19.4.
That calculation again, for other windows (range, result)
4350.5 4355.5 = 19.3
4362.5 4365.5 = 21.3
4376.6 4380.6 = 20.5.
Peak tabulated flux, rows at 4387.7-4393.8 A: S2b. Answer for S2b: 19.54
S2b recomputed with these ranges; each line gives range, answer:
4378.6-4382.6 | 20.7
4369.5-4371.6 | 20.49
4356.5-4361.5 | 22.26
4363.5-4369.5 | 21.36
